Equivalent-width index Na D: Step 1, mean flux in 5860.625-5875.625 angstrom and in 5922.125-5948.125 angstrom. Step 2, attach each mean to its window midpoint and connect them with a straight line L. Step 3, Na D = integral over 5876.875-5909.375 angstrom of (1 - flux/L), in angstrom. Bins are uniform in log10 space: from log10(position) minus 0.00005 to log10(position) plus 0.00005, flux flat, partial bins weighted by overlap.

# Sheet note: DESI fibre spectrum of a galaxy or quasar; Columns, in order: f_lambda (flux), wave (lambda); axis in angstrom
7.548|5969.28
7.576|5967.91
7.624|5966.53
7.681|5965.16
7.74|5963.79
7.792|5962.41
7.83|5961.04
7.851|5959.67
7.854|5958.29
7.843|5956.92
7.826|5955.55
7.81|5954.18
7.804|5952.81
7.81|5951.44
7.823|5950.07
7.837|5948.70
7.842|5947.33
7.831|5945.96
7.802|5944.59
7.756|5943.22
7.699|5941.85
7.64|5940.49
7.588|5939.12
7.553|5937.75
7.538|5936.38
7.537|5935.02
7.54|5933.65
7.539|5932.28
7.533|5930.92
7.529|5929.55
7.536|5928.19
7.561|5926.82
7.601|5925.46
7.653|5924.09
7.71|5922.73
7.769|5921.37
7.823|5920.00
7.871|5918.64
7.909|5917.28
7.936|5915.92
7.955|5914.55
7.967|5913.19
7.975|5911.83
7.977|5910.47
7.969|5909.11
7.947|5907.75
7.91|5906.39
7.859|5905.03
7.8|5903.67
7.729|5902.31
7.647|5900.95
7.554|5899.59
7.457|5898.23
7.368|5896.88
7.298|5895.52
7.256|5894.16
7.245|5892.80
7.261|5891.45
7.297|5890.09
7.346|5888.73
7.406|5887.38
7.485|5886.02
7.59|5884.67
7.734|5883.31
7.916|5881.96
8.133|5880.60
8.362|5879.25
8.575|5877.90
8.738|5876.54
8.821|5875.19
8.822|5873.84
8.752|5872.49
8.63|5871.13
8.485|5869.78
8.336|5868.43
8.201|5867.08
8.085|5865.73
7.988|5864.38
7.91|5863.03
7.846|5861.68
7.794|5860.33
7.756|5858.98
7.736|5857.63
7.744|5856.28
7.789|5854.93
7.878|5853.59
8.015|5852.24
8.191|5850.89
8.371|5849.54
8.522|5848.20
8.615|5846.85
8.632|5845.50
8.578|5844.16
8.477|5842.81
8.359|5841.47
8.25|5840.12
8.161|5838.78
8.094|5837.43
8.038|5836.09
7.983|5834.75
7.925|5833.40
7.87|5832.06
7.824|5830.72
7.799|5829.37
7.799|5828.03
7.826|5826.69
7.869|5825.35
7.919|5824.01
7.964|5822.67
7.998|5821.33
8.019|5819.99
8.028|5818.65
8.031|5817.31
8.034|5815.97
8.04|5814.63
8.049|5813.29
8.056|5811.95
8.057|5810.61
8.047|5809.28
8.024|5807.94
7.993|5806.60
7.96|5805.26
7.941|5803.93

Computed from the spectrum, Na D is 1.57 angstrom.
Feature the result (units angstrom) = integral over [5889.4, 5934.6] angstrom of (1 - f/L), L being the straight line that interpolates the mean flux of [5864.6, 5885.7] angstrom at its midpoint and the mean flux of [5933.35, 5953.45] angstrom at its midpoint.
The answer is 1.8 angstrom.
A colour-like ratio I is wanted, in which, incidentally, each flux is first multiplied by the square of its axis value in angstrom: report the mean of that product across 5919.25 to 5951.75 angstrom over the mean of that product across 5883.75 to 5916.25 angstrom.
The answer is 1.0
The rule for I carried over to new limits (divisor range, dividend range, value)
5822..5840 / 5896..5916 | 1.01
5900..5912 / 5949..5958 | 1.01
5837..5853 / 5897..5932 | 0.95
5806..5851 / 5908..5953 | 0.99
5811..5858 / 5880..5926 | 0.97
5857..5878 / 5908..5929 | 0.96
